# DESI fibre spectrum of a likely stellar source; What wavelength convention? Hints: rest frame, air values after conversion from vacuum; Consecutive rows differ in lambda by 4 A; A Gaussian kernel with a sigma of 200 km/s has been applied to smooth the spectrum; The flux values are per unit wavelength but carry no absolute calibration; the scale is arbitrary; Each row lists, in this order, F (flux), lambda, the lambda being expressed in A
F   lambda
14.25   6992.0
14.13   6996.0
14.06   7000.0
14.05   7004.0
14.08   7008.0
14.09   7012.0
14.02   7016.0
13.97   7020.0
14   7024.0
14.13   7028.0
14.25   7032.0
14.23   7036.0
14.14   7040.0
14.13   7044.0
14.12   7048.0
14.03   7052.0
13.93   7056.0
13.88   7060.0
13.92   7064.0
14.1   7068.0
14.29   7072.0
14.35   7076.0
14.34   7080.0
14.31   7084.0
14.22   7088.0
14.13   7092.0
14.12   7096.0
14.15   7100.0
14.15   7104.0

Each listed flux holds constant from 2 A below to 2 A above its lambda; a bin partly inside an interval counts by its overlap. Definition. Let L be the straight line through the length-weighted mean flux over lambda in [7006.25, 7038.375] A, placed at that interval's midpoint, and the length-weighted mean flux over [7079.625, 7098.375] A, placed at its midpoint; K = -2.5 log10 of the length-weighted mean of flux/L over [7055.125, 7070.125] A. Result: 0.016 mag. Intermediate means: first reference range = 14.1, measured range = 14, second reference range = 14.2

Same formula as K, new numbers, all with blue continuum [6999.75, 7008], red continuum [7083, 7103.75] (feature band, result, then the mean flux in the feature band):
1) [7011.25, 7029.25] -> 0.00 mag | 14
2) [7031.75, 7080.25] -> 0.00 mag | 14.1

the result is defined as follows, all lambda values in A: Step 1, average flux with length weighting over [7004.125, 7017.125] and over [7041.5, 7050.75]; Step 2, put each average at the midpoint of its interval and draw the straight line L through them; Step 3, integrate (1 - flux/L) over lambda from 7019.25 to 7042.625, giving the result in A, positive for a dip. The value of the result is -0.1 A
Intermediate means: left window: 14.1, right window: 14.1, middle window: 14.1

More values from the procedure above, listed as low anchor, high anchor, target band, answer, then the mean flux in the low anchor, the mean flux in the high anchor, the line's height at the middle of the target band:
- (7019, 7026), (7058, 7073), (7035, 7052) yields -0.15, 14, 14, 14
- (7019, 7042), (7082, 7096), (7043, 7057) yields 0.10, 14.1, 14.2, 14.2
